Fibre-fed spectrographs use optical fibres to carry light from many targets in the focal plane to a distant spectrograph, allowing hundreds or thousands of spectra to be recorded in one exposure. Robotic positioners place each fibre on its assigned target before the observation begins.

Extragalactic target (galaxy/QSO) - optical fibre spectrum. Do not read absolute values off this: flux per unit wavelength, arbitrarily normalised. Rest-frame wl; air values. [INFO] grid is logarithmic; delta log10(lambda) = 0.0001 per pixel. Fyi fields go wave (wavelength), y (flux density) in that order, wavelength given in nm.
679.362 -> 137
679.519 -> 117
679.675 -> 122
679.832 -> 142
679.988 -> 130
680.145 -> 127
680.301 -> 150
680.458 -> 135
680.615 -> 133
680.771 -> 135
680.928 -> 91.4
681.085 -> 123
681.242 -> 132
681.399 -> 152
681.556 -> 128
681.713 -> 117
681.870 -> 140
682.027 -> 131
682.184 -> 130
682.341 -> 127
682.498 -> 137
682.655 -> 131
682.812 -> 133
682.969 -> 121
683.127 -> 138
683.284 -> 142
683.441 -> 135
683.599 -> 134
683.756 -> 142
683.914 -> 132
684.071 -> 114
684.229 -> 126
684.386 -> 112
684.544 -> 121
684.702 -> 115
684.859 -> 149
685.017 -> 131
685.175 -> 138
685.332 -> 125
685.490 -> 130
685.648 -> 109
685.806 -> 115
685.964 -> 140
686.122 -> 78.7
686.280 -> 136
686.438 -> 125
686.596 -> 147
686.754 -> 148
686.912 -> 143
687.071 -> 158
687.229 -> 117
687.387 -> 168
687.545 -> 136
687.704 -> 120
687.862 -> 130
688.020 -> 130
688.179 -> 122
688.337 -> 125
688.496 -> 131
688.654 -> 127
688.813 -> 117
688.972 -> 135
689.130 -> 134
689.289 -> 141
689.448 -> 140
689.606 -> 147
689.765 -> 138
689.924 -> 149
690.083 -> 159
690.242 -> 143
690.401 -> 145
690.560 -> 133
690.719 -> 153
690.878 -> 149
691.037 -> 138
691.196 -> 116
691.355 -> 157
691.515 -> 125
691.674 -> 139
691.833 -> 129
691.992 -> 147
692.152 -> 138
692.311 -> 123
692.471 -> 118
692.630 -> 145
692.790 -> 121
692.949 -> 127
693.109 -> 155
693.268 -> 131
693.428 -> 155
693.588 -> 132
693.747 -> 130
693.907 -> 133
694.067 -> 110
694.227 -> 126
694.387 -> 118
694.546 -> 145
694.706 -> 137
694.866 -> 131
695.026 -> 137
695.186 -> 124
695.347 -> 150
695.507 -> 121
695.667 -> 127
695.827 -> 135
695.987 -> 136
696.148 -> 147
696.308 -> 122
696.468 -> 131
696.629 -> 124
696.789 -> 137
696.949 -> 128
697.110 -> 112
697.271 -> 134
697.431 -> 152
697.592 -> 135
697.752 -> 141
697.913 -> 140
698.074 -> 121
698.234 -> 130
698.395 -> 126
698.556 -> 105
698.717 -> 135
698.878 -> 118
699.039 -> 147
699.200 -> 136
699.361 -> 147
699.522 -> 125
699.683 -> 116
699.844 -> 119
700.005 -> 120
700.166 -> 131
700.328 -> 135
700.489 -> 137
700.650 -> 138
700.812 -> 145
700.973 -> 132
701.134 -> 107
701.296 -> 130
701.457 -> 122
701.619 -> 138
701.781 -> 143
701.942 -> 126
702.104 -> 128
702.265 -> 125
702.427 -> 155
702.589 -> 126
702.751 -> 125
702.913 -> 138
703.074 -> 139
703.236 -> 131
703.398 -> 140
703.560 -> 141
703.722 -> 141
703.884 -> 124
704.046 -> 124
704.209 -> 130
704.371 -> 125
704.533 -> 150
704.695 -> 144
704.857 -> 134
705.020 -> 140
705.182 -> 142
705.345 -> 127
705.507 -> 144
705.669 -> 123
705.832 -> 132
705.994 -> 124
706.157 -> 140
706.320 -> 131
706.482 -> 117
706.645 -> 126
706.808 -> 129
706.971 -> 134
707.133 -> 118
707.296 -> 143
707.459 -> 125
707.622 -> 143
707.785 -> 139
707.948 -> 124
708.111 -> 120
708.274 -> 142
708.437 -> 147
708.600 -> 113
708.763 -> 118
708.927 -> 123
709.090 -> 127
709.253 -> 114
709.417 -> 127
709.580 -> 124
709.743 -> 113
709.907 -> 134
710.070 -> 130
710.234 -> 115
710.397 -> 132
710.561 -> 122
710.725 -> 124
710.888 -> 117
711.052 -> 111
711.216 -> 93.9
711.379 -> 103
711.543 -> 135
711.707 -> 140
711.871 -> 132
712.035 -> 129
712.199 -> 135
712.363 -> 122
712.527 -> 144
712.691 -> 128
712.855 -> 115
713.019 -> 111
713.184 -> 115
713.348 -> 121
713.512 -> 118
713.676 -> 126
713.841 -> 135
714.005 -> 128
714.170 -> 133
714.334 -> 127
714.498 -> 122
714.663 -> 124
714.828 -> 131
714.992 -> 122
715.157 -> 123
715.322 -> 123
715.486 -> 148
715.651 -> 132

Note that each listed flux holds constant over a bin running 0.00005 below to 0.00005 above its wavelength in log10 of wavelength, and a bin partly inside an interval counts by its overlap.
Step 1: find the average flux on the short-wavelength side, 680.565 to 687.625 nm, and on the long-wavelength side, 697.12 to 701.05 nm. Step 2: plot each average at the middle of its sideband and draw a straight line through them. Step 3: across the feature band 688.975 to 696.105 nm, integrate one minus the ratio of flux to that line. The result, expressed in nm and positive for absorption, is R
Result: -0.28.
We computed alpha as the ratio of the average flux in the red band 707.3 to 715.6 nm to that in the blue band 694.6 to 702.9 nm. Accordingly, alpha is 0.96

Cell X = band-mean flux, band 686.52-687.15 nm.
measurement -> 149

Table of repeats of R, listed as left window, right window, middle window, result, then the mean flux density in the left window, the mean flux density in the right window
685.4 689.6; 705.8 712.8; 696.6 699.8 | -0.04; 131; 126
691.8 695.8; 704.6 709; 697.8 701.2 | 0.07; 132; 131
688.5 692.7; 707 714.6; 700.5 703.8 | -0.08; 138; 125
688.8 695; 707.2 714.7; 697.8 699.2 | 0.04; 136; 125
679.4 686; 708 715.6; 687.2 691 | -0.27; 129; 125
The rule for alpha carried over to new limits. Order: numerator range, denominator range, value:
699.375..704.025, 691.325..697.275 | 0.99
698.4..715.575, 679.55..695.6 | 0.97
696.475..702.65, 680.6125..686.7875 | 1.02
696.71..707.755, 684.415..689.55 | 1.01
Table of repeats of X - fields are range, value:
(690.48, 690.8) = 143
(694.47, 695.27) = 135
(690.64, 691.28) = 139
